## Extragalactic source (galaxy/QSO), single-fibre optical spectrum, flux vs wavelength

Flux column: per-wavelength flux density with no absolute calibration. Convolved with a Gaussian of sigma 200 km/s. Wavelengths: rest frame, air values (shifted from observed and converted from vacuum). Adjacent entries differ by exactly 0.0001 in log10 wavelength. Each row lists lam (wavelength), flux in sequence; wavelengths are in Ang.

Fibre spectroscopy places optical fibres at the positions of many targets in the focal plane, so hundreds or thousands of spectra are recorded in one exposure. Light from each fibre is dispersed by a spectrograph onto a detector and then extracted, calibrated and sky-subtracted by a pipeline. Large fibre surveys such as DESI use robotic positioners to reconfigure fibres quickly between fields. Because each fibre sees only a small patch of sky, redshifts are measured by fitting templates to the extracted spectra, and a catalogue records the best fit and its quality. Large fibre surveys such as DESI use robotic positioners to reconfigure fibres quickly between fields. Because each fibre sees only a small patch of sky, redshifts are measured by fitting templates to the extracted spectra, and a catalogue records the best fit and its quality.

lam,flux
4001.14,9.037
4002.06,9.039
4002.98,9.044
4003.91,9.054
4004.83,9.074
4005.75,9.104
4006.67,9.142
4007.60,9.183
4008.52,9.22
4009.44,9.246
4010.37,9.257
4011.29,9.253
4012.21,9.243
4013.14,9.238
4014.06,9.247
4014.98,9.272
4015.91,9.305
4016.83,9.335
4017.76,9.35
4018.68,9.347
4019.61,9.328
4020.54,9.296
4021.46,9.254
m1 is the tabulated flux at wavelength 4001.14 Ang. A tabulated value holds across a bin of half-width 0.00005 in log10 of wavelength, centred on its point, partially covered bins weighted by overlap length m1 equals 9.037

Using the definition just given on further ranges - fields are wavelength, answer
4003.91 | 9.054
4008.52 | 9.22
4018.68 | 9.347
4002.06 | 9.039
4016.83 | 9.335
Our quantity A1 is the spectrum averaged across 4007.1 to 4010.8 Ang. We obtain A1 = 9.21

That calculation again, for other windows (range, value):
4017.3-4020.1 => 9.33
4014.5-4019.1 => 9.33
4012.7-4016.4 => 9.29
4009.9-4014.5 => 9.24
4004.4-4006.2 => 9.1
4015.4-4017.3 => 9.29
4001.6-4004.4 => 9.03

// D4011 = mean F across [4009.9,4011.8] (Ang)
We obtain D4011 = 9.26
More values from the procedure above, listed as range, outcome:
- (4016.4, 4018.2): 9.32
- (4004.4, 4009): 9.15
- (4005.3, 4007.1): 9.14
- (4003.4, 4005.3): 9.05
